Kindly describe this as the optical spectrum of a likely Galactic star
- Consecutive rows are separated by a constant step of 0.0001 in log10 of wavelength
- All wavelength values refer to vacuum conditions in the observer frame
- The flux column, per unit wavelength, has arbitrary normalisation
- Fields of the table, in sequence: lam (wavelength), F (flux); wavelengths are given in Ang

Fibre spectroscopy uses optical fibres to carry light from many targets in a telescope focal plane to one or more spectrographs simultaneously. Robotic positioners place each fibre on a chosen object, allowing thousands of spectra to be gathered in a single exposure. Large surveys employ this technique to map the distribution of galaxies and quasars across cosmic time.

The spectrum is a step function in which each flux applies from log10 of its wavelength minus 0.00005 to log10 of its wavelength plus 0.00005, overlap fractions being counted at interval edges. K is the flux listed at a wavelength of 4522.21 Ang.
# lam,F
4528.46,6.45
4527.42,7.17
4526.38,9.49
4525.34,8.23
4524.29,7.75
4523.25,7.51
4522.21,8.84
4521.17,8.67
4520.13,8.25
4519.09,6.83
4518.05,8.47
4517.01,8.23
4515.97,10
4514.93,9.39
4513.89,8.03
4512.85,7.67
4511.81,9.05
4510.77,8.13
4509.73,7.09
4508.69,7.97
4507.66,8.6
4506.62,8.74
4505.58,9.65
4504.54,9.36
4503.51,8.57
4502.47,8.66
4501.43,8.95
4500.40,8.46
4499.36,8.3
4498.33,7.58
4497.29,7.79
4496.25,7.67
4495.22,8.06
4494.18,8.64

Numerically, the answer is 8.84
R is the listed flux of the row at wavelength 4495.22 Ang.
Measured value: 8.06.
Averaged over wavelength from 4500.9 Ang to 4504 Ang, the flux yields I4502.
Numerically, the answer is 8.73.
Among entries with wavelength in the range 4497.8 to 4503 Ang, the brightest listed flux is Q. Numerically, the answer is 8.95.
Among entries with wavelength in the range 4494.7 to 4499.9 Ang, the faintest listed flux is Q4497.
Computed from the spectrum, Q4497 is 7.58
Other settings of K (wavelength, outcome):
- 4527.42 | 7.17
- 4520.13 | 8.25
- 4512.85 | 7.67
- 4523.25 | 7.51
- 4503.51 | 8.57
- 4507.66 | 8.6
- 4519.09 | 6.83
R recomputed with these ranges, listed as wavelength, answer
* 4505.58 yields 9.65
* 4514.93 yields 9.39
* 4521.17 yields 8.67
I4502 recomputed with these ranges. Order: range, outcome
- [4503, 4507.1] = 9.09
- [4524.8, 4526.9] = 8.83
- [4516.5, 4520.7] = 7.96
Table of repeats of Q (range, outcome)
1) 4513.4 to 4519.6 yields 10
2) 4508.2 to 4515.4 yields 9.39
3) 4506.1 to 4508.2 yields 8.74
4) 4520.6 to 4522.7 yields 8.84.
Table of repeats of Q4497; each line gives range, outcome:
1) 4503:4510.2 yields 7.09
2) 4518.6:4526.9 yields 6.83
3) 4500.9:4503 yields 8.66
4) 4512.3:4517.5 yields 7.67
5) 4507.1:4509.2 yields 7.97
